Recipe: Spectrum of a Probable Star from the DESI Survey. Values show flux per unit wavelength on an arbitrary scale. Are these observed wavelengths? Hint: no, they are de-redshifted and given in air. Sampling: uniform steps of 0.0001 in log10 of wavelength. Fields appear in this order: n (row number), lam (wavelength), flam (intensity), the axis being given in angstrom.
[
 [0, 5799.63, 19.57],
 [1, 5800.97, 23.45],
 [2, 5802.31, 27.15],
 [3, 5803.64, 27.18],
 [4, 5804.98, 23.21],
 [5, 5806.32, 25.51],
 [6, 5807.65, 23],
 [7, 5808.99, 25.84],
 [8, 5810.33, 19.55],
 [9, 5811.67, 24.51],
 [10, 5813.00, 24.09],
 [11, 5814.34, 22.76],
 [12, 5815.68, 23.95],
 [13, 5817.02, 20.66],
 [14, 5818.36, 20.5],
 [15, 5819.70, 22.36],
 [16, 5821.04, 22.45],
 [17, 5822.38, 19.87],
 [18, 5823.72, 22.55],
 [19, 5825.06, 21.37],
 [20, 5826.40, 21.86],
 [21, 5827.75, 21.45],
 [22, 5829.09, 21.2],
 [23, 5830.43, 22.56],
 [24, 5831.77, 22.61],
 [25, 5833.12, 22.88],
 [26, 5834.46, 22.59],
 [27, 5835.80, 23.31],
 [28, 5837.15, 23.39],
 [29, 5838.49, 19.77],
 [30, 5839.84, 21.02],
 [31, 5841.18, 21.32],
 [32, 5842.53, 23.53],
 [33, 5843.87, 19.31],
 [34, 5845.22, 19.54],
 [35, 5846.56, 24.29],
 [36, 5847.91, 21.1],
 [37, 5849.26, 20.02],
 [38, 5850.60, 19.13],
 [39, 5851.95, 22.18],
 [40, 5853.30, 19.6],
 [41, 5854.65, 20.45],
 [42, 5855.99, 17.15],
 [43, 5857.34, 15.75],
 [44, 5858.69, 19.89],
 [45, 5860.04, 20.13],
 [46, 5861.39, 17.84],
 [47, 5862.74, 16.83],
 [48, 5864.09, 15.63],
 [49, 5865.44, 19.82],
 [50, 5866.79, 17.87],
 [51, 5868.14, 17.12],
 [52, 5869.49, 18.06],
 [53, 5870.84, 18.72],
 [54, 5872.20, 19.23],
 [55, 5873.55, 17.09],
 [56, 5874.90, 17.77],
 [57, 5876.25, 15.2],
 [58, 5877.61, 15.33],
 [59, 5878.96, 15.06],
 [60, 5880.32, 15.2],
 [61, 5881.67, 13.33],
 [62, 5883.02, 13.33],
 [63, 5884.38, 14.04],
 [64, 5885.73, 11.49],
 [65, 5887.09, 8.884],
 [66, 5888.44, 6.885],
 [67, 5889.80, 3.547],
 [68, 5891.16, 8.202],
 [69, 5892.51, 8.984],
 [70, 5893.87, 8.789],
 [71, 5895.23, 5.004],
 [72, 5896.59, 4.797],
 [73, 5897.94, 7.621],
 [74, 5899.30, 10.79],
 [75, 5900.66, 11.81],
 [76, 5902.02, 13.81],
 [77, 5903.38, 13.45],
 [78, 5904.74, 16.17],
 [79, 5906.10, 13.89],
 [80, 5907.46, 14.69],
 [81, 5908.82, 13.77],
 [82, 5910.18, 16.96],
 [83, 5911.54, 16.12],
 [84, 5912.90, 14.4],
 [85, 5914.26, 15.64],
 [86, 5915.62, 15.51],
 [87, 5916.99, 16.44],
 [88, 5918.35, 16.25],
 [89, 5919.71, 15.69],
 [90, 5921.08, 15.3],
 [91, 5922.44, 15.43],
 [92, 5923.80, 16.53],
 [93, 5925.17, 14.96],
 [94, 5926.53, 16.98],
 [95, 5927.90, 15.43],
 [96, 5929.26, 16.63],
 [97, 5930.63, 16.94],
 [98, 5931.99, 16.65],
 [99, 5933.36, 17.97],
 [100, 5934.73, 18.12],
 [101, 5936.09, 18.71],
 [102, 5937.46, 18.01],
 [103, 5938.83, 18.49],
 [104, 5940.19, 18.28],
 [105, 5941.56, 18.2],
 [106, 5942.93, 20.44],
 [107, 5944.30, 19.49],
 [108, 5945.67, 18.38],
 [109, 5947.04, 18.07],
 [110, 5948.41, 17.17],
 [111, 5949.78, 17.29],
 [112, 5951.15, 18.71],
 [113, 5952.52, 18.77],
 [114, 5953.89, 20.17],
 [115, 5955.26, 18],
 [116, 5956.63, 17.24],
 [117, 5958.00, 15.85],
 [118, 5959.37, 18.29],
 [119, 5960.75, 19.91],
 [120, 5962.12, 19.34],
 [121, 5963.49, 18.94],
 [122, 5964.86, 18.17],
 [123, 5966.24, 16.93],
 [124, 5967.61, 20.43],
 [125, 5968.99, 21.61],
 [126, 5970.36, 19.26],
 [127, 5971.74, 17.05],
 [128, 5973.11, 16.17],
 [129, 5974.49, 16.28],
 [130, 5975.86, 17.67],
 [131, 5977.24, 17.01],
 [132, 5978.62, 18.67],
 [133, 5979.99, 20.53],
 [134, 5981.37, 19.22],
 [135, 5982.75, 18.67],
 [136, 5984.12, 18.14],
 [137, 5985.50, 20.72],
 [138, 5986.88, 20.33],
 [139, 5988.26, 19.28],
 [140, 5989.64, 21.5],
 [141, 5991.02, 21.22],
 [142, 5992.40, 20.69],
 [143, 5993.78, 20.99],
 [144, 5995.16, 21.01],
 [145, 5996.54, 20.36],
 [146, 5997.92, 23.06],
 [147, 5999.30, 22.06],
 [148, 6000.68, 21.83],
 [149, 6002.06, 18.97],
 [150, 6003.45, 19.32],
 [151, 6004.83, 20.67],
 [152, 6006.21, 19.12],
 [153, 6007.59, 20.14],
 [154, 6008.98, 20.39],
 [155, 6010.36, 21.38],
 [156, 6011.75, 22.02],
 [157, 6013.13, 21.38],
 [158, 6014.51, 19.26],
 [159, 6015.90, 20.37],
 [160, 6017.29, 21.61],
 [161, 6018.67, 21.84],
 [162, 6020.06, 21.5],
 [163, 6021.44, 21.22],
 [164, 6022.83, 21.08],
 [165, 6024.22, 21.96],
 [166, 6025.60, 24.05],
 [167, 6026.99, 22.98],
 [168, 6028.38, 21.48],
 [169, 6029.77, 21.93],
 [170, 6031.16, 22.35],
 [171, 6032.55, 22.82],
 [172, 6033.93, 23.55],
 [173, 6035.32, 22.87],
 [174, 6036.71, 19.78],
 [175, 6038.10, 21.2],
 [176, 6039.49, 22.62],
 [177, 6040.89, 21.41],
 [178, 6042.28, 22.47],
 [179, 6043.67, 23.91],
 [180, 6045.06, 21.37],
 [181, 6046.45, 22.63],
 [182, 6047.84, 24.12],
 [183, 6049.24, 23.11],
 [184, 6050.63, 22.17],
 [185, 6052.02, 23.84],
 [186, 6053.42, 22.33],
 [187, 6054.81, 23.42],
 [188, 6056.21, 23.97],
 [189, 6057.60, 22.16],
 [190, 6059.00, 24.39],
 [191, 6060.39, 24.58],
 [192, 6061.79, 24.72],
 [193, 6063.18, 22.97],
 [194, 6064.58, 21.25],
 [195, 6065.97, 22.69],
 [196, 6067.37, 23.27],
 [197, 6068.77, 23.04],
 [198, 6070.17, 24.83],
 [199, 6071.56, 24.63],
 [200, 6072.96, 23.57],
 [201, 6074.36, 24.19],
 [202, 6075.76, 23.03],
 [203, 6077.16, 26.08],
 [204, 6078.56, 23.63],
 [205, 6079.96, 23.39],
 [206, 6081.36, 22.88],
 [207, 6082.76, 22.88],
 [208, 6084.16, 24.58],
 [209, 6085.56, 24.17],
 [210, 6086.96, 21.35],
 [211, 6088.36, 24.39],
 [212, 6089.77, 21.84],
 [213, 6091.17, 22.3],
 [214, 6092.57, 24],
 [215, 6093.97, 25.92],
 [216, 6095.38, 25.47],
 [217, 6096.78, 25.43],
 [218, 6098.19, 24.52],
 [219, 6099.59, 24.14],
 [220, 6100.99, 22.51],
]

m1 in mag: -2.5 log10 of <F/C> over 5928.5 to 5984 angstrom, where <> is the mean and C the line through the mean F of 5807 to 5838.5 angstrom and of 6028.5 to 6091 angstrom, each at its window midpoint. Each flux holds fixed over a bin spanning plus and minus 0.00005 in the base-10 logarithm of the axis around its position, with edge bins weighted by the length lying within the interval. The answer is 0.24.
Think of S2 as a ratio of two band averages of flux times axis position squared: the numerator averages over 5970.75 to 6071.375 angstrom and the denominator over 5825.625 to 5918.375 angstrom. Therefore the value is 1.4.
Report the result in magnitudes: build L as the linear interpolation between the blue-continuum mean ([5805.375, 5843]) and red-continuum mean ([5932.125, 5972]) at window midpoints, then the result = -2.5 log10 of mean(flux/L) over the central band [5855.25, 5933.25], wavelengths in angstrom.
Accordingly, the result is 0.36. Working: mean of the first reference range 22.4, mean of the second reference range 18.5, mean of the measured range 14.5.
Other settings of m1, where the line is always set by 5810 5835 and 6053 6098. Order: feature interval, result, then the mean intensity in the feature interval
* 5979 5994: 0.155 mag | 20.1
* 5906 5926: 0.414 mag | 15.5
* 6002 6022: 0.130 mag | 20.7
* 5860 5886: 0.337 mag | 16.4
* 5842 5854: 0.068 mag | 20.9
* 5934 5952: 0.235 mag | 18.4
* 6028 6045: 0.060 mag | 22.2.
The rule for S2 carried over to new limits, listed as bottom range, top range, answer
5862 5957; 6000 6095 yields 1.55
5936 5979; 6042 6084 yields 1.32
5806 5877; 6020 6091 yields 1.20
